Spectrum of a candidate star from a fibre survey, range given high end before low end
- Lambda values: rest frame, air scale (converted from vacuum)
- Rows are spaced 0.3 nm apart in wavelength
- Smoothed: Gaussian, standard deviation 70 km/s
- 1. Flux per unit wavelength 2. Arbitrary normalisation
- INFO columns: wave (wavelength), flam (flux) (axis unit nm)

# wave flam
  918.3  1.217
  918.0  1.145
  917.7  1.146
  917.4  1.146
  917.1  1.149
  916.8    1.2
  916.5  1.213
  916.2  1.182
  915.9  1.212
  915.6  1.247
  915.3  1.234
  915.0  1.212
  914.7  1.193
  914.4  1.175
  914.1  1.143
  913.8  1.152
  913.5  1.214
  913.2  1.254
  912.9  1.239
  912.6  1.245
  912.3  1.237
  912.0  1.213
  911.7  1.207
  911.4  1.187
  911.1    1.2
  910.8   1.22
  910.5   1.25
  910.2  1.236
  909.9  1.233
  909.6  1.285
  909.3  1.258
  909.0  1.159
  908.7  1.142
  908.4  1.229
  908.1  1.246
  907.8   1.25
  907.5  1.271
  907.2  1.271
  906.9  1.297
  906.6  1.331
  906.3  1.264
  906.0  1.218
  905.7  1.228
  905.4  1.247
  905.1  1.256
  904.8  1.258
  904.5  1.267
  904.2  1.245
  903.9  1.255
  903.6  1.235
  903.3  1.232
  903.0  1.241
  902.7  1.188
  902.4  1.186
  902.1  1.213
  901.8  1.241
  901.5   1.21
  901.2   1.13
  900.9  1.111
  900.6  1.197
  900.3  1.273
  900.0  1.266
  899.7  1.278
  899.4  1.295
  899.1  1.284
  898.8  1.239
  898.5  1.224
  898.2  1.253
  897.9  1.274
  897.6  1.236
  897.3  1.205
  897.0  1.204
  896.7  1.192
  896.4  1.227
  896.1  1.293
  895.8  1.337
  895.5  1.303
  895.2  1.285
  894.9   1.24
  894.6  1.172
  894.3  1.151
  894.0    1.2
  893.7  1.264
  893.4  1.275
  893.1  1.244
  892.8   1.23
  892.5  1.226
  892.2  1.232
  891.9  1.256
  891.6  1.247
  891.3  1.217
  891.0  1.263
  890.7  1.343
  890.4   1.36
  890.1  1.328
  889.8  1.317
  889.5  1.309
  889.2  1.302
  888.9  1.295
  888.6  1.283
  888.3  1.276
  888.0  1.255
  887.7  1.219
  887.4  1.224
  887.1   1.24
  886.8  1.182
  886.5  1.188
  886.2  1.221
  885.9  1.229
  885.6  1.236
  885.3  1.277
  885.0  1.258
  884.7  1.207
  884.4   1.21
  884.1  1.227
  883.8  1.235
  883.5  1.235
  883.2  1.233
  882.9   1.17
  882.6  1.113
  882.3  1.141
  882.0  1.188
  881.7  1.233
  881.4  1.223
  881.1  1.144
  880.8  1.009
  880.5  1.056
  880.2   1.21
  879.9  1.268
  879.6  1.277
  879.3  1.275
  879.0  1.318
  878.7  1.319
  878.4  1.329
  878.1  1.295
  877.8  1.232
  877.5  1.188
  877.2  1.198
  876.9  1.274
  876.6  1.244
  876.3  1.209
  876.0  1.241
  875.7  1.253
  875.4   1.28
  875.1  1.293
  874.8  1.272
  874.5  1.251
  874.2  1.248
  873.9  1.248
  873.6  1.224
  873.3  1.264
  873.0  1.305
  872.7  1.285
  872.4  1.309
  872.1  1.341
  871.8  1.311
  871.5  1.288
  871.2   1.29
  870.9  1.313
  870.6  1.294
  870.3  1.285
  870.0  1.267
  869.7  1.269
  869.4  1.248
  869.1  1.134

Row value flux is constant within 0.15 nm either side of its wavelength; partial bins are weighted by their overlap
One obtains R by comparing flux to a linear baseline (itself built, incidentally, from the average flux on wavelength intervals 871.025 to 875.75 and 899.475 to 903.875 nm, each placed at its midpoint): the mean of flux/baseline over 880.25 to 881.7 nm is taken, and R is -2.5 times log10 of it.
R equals 0.12 mag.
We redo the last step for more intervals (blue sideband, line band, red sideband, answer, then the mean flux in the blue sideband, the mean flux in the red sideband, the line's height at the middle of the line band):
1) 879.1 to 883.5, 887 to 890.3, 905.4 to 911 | -0.068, 1.18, 1.24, 1.2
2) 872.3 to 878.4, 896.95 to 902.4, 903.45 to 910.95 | 0.017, 1.26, 1.25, 1.25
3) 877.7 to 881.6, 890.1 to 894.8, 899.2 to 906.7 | -0.015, 1.23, 1.23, 1.23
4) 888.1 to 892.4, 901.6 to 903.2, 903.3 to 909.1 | 0.037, 1.29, 1.25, 1.26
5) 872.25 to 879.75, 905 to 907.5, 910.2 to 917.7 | -0.042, 1.27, 1.2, 1.22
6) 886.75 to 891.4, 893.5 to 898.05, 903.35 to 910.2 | 0.024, 1.28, 1.25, 1.27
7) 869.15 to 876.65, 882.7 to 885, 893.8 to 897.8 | 0.033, 1.27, 1.24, 1.25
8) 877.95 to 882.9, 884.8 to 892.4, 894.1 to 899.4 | -0.030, 1.21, 1.24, 1.23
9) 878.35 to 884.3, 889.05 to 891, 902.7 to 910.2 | -0.086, 1.21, 1.25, 1.22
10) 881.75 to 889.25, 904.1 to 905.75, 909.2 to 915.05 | -0.028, 1.22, 1.22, 1.22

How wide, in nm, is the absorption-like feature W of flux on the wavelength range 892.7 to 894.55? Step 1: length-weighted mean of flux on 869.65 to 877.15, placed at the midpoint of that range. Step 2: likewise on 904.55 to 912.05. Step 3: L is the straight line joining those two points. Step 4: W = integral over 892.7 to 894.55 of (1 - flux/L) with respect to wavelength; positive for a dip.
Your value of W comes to 0.043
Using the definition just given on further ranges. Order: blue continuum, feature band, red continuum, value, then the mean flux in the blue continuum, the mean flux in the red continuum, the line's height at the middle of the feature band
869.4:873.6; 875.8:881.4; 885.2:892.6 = 0.224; 1.29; 1.26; 1.28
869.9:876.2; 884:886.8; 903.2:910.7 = 0.091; 1.28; 1.25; 1.27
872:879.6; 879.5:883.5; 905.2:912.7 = 0.276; 1.27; 1.24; 1.26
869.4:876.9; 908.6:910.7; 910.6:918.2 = -0.030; 1.27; 1.2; 1.21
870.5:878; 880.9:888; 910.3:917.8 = 0.229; 1.27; 1.2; 1.25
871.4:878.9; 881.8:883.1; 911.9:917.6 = 0.100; 1.27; 1.2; 1.26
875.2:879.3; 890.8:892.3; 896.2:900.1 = 0.004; 1.26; 1.24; 1.25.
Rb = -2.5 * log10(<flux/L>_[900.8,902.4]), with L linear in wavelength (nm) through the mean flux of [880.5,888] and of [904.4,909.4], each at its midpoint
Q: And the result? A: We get 0.05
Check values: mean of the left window 1.2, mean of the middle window 1.18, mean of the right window 1.25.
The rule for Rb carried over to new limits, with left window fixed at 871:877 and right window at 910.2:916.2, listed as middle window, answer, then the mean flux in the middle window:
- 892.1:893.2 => 0.01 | 1.23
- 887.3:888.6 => 0.00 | 1.25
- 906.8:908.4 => -0.04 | 1.26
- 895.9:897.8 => 0.01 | 1.23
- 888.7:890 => -0.05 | 1.31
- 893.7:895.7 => 0.01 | 1.23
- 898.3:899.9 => -0.03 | 1.26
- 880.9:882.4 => 0.07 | 1.18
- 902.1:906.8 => -0.02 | 1.24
